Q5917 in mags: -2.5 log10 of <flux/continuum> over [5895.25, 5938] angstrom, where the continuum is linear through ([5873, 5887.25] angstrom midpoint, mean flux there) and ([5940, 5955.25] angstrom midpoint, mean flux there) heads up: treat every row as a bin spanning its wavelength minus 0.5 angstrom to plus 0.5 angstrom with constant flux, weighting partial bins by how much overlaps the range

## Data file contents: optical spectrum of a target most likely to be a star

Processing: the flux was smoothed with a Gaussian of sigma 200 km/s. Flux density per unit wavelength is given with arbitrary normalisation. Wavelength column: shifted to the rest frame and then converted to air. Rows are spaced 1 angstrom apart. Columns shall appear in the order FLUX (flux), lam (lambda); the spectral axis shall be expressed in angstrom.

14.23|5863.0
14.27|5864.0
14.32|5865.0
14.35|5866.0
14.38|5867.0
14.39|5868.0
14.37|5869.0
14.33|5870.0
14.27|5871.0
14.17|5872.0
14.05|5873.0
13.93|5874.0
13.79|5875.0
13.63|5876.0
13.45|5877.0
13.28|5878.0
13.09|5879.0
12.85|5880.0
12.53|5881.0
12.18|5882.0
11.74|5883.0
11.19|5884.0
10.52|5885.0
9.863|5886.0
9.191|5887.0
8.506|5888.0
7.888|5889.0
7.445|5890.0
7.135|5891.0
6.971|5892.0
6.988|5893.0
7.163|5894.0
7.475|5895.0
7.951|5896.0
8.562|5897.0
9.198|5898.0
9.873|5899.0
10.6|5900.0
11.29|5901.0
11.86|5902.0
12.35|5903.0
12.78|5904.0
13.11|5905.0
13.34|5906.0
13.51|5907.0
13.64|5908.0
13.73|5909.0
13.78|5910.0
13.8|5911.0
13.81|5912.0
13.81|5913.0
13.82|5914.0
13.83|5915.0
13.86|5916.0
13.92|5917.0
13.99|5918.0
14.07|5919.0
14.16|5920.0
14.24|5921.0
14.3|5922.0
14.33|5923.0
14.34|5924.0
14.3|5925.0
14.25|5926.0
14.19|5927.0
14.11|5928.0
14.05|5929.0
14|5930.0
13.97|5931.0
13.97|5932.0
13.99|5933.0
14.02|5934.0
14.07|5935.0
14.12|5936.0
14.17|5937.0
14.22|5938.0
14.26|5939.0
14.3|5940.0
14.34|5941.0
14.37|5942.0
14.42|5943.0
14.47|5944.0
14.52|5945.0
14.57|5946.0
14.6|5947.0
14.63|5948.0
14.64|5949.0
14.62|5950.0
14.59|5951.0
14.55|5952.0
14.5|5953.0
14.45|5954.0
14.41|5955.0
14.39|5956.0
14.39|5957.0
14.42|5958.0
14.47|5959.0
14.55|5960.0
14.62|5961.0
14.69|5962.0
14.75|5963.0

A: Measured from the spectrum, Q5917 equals 0.03 mag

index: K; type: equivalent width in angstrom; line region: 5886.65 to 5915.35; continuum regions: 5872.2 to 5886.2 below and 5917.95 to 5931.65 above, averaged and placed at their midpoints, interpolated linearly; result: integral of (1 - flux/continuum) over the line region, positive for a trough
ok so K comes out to 5.6 angstrom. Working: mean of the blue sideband 12.7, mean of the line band 10.8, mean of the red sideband 14.2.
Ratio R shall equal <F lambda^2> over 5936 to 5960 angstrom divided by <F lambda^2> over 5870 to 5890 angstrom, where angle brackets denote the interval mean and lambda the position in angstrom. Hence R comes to 1.23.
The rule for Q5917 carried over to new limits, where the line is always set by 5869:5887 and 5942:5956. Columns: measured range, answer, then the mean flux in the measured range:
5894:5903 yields 0.353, 9.62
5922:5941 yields -0.004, 14.2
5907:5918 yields -0.012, 13.8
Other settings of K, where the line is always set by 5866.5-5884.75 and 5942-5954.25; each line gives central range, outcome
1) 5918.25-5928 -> -0.06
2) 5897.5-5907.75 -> 1.47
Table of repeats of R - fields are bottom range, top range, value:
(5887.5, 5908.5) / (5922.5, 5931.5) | 1.45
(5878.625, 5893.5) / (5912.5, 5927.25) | 1.45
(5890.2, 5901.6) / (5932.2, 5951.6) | 1.72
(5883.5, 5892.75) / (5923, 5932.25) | 1.65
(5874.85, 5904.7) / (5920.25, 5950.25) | 1.40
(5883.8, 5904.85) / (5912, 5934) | 1.52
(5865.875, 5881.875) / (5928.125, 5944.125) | 1.05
